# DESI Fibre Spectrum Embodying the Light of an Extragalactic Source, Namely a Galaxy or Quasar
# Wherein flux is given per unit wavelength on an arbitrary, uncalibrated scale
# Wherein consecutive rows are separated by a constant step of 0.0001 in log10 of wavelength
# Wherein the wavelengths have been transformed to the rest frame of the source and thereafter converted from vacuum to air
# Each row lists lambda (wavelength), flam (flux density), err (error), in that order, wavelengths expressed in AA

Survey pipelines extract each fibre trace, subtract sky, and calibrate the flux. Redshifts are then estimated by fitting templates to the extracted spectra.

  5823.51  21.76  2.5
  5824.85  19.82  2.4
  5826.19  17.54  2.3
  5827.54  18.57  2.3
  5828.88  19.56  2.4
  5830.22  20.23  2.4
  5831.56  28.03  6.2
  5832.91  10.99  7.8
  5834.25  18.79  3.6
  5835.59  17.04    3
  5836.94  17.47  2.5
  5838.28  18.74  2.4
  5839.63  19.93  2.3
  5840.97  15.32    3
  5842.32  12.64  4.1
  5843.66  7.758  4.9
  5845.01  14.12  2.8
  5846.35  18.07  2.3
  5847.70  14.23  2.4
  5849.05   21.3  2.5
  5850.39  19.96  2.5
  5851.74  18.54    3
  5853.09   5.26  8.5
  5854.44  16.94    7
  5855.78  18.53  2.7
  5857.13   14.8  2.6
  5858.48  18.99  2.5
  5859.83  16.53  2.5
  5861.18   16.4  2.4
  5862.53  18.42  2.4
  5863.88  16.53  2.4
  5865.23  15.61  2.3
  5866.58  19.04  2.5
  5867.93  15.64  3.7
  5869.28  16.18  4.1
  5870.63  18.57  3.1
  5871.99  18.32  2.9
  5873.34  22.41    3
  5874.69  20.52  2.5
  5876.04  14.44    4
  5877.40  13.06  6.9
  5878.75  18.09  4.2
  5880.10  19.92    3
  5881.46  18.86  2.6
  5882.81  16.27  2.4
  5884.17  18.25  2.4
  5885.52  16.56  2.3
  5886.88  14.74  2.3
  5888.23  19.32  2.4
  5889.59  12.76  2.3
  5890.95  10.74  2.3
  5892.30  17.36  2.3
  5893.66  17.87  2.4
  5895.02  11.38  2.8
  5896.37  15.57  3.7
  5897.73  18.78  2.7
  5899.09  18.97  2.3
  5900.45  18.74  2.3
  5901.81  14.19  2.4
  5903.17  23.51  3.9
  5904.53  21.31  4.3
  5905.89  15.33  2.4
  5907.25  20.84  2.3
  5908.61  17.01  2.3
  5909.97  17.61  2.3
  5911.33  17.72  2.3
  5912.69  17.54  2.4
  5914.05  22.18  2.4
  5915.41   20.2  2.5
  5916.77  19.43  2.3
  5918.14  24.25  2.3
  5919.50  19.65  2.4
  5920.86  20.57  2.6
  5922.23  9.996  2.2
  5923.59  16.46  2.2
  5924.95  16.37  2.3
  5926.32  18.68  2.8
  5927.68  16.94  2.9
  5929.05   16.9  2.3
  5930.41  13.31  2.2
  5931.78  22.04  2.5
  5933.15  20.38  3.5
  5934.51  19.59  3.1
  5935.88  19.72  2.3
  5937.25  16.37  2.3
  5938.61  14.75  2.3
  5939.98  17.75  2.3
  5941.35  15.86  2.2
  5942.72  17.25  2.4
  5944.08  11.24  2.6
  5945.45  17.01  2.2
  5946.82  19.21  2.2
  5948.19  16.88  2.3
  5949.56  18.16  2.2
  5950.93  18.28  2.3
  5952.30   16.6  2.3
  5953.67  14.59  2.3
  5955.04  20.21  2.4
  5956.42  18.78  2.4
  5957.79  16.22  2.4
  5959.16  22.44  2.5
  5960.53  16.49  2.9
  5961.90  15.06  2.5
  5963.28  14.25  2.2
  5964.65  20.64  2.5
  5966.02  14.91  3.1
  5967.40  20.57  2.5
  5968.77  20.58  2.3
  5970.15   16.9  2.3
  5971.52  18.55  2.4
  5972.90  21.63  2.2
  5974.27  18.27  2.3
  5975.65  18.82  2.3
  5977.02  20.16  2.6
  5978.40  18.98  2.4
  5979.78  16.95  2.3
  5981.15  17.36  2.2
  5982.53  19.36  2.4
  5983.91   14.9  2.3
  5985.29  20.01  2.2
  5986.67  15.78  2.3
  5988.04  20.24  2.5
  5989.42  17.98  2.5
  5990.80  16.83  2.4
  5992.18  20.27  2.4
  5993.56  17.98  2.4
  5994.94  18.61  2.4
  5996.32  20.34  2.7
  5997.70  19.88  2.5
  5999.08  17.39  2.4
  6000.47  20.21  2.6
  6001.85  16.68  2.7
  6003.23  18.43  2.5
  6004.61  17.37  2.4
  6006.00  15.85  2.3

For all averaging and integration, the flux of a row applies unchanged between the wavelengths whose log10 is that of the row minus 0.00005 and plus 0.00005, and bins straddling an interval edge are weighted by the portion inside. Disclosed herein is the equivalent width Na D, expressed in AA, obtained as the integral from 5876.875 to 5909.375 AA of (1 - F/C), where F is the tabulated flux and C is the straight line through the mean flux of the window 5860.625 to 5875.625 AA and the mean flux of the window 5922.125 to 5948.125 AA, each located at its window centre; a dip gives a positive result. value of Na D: 0.9 AA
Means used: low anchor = 17.9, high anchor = 17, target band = 17.1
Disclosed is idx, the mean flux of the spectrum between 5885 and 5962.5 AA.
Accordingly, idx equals 17.5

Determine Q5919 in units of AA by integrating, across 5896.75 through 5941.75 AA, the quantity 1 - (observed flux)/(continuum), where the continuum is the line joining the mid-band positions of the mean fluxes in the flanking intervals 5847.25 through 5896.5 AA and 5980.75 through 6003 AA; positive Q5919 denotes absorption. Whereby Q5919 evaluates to -2.3 AA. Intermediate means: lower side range 16.7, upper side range 18.4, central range 18.3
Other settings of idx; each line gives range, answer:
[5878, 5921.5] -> 18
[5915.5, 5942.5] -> 17.9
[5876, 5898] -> 16.1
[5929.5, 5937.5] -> 18.6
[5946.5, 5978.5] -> 18.2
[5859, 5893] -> 17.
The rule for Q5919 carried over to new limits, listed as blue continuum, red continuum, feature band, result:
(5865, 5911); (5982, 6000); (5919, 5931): 0.81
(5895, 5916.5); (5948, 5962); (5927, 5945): 0.93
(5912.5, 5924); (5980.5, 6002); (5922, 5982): 3.61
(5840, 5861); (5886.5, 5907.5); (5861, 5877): -1.48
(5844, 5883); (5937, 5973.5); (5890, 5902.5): 0.93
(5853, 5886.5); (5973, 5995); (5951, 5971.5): 0.40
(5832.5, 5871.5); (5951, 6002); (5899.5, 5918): -1.97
